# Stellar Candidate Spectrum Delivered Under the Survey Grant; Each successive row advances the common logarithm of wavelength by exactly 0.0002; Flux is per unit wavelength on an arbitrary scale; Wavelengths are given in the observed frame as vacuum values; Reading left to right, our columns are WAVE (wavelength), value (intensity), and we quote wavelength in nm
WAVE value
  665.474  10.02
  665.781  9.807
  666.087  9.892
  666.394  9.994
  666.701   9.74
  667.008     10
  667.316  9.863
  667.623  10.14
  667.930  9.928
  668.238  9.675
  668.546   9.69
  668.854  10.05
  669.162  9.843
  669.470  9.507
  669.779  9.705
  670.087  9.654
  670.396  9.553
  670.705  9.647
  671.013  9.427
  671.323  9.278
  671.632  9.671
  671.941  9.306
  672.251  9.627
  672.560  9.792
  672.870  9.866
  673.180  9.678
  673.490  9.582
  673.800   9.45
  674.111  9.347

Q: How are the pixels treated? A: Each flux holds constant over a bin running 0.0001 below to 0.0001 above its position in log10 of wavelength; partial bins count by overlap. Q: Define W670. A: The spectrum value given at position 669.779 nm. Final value 9.705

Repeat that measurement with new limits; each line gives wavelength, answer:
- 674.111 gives 9.347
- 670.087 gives 9.654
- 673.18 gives 9.678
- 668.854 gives 10.05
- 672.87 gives 9.866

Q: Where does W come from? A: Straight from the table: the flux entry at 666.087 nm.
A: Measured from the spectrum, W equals 9.892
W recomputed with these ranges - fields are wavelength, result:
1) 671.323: 9.278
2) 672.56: 9.792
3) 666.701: 9.74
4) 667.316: 9.863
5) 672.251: 9.627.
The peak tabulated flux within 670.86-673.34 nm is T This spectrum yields 9.866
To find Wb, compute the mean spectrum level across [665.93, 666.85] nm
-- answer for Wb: 9.88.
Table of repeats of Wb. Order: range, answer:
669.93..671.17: 9.57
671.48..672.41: 9.54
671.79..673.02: 9.65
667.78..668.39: 9.8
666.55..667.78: 9.94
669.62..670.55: 9.63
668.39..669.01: 9.87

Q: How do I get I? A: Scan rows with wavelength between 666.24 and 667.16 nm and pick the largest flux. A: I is 10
